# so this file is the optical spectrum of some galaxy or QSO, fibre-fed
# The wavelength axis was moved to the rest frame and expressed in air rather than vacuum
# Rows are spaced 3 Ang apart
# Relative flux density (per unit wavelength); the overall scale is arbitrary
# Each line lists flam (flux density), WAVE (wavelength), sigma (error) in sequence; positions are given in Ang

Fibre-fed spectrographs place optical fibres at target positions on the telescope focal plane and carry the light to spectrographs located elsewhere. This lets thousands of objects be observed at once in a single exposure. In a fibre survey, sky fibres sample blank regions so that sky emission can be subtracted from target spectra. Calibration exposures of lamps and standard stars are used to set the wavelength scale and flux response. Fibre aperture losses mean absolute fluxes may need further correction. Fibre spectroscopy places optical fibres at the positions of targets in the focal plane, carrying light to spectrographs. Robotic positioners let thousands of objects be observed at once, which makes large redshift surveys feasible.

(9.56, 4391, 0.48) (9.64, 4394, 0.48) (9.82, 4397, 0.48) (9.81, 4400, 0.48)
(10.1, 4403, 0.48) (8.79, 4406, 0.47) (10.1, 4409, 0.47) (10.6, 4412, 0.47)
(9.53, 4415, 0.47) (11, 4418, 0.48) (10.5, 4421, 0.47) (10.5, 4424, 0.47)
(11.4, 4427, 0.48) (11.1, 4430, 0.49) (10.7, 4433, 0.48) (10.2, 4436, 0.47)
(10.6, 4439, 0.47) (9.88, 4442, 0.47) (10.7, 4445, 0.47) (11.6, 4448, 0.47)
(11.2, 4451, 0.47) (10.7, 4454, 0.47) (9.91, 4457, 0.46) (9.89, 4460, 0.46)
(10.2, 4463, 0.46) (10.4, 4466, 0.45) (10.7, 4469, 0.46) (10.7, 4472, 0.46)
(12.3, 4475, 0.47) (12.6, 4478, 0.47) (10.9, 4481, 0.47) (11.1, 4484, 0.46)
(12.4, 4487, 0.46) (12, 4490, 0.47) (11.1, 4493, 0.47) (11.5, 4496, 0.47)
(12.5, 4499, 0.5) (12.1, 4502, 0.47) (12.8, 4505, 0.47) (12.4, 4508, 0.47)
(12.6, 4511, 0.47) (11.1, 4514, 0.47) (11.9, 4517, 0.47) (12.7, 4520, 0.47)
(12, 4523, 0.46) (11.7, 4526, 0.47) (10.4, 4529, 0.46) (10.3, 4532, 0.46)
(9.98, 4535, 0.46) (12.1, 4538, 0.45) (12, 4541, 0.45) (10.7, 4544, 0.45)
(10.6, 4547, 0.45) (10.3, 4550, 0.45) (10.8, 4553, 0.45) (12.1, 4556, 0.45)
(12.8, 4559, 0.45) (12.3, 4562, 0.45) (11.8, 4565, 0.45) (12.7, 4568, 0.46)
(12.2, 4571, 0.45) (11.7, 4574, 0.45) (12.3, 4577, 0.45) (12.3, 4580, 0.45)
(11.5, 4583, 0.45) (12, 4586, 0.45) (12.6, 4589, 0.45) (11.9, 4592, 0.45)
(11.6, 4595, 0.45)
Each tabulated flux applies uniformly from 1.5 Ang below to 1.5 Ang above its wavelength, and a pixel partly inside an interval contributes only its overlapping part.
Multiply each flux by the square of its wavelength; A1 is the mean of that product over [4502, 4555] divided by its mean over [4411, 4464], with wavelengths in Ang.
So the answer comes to 1.1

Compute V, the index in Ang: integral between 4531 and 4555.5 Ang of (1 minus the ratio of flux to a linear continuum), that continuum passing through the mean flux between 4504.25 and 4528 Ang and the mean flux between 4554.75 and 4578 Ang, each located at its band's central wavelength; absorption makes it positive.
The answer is 2.5 Ang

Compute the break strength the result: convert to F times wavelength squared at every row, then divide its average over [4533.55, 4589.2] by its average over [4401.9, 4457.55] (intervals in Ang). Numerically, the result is 1.18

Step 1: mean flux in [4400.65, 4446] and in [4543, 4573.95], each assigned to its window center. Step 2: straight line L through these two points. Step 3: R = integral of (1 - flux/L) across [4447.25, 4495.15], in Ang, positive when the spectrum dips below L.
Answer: -1.2 Ang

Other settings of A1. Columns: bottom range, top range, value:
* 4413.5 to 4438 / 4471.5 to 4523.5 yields 1.16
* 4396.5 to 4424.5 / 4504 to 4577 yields 1.23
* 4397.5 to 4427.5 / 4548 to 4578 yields 1.25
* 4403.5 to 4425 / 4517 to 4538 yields 1.17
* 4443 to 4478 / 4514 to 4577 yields 1.11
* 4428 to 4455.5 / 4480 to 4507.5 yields 1.13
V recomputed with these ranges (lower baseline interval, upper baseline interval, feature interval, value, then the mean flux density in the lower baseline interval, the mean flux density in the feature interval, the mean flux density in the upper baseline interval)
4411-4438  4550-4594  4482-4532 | -2.0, 10.6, 11.8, 12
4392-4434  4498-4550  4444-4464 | 0.2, 10.2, 10.6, 11.6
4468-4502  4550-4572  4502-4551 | 1.3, 11.7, 11.5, 12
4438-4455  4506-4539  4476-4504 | -1.5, 10.8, 11.8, 11.6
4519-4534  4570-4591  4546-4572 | 0.1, 11.3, 11.7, 12.1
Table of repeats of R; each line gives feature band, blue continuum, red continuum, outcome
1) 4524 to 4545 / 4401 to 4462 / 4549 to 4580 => 0.99 Ang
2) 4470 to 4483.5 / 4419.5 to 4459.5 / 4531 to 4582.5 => -0.72 Ang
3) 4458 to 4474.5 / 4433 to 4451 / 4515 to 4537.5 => 0.56 Ang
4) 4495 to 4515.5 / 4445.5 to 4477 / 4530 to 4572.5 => -1.92 Ang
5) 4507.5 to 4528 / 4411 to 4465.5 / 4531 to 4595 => -1.33 Ang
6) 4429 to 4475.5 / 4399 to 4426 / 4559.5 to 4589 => -0.04 Ang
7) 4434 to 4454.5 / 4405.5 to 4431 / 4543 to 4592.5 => -0.03 Ang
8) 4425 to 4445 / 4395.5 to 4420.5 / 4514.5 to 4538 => -0.69 Ang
